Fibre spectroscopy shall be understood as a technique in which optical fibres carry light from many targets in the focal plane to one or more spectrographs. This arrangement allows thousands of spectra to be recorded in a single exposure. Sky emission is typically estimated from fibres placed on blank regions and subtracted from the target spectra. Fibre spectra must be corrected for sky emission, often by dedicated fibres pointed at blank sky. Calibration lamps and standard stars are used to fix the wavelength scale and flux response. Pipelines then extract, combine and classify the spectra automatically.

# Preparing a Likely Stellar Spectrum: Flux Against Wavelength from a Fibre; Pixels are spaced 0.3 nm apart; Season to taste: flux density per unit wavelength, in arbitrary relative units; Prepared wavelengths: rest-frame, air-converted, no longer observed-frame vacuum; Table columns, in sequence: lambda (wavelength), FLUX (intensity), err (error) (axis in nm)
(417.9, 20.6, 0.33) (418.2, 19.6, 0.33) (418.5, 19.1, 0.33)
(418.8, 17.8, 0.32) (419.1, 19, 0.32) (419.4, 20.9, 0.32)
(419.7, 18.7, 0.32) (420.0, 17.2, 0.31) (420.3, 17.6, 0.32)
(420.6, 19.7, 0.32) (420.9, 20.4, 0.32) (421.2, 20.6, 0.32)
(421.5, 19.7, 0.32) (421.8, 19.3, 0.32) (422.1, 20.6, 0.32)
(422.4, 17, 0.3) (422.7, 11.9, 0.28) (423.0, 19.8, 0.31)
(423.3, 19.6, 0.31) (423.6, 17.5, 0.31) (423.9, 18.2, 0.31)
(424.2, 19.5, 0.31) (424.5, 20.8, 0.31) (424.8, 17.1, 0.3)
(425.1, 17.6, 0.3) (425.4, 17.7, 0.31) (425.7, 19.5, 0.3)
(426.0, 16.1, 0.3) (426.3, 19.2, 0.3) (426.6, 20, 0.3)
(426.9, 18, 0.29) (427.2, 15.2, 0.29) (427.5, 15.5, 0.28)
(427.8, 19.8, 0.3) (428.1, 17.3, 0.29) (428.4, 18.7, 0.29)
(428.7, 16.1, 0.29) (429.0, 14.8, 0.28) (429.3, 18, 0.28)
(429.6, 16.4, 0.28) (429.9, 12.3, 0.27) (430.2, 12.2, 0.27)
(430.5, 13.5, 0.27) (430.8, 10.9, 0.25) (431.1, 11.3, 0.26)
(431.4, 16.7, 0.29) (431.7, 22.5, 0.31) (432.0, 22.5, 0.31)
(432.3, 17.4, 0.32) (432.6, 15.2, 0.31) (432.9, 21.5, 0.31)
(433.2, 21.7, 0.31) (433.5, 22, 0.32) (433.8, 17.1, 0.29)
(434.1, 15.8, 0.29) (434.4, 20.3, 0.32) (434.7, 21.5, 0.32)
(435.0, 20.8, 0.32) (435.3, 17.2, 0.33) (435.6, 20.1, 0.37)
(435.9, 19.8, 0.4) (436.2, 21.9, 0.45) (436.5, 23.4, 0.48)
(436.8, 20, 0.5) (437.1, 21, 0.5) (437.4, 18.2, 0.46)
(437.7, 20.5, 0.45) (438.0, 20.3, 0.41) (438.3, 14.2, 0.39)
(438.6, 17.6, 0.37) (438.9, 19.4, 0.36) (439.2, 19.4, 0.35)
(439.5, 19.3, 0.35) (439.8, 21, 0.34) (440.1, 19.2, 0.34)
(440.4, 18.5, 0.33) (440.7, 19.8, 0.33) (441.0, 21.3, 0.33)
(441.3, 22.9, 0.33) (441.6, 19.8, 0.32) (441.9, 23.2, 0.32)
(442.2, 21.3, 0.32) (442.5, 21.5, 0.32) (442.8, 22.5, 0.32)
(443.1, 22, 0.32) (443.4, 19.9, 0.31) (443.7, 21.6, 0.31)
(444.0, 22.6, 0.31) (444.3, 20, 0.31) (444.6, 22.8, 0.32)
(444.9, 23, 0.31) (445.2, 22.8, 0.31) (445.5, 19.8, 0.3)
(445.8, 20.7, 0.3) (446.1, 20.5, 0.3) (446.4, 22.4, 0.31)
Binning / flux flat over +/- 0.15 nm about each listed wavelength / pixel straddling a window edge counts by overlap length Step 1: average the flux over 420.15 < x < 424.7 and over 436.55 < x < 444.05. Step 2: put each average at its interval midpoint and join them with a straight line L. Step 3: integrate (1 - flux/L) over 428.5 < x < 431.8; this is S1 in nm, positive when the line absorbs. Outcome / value 0.77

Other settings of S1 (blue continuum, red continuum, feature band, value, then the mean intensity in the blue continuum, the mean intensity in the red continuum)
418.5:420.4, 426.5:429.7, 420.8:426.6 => -0.20 nm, 18.6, 17.2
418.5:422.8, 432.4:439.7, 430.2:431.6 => 0.43 nm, 18.7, 19.5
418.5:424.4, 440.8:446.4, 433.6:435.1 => 0.09 nm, 18.7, 21.6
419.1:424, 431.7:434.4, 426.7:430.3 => 0.53 nm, 18.7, 19.4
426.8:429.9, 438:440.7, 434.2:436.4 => -0.27 nm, 16.7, 18.7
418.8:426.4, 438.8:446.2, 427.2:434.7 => 0.96 nm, 18.6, 21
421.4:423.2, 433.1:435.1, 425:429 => 0.24 nm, 18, 19.8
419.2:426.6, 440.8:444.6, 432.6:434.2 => 0.07 nm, 18.6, 21.6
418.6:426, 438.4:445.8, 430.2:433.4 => 0.41 nm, 18.6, 20.8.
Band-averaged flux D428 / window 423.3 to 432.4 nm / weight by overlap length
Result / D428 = 17.1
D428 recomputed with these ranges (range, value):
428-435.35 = 17.4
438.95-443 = 20.7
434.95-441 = 19.6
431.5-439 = 19.7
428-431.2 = 14.7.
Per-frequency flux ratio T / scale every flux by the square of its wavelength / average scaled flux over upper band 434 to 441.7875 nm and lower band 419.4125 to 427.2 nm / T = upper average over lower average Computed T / 1.1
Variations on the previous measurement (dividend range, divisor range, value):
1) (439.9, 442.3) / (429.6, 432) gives 1.46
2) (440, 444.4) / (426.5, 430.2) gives 1.35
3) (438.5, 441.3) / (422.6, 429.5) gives 1.18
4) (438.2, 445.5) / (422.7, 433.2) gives 1.28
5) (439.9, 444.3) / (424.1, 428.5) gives 1.25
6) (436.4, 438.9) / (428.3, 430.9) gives 1.36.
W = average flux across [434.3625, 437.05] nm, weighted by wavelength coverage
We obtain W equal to 20.6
